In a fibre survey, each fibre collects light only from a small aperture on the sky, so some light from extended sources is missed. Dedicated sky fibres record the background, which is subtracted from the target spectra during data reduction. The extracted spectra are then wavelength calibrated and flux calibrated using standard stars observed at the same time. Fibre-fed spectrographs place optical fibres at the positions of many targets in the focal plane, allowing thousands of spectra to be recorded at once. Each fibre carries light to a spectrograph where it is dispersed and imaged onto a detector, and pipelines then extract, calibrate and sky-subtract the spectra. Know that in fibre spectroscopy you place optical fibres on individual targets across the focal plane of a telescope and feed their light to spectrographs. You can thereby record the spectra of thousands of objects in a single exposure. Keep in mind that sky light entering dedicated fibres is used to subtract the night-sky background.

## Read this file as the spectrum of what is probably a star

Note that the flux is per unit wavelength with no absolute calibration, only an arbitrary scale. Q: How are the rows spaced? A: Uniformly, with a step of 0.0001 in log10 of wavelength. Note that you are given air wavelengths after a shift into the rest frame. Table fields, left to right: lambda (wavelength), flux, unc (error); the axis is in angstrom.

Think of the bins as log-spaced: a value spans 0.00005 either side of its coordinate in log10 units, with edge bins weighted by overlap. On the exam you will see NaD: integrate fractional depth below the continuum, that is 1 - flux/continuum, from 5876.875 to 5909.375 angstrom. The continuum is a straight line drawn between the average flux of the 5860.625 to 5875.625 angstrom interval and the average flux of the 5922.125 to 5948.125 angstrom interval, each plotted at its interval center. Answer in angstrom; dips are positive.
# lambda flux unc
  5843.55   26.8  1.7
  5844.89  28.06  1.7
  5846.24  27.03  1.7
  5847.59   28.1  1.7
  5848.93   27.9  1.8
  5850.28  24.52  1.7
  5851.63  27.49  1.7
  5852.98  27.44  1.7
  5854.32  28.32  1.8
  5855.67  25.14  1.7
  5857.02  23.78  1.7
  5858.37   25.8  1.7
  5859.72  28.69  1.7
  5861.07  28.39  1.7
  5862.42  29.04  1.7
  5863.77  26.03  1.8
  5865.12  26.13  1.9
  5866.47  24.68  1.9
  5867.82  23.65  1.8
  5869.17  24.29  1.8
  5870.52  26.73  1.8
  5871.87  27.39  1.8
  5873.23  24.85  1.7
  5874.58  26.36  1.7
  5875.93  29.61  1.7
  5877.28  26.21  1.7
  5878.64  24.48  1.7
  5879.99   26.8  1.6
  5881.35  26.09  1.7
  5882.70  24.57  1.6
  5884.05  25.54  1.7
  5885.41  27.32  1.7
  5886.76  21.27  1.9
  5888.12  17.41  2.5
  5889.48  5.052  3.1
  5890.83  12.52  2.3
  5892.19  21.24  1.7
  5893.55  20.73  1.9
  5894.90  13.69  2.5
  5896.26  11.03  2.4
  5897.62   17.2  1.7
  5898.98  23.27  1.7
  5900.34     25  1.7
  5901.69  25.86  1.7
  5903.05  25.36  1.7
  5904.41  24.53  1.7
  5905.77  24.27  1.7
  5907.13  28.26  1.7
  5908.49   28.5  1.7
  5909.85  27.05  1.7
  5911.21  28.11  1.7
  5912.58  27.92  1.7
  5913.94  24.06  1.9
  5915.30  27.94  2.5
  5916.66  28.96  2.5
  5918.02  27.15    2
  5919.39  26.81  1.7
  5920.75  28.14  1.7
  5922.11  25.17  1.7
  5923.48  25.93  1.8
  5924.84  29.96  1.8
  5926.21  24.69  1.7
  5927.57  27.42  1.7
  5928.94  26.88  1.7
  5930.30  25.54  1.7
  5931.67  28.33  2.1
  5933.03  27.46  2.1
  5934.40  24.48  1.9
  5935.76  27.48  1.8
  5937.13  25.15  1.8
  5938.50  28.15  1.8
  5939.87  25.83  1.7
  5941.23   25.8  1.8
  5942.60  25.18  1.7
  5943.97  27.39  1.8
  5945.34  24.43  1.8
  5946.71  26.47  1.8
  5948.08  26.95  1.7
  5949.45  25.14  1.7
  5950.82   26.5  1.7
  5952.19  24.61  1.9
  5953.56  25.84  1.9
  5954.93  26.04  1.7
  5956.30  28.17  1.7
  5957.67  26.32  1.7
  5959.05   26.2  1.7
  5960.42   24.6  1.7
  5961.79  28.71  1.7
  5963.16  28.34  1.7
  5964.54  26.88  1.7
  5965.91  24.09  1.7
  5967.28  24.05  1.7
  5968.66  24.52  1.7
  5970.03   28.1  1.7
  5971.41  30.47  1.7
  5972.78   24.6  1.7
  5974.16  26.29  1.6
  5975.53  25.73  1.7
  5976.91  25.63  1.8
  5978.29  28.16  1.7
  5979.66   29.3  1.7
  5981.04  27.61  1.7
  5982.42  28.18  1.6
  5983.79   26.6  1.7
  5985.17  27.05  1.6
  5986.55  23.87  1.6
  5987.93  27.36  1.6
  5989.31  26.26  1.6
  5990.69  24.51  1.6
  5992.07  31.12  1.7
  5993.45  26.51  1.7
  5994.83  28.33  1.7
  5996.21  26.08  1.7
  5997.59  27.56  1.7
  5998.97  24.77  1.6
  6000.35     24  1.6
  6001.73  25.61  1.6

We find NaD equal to 5.4 angstrom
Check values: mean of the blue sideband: 26.2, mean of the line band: 21.9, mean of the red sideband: 26.5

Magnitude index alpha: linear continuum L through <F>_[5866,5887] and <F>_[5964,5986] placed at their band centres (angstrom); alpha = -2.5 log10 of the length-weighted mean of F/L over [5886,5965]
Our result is 0.06 mag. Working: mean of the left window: 25.7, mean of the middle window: 24.8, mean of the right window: 26.7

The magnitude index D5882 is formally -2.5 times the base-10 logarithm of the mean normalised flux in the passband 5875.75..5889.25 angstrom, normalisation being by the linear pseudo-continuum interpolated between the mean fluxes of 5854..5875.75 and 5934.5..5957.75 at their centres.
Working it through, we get 0.09 mag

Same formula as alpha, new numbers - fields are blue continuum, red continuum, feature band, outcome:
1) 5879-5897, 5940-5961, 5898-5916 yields -0.21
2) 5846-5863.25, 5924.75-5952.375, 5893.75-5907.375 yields 0.23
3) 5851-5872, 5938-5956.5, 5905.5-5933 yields -0.04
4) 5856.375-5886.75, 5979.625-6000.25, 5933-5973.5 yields 0.02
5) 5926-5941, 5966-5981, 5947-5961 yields 0.02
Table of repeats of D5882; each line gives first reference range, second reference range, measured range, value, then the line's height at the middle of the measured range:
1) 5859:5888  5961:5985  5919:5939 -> -0.01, 26.5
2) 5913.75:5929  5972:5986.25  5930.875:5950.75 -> 0.03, 27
